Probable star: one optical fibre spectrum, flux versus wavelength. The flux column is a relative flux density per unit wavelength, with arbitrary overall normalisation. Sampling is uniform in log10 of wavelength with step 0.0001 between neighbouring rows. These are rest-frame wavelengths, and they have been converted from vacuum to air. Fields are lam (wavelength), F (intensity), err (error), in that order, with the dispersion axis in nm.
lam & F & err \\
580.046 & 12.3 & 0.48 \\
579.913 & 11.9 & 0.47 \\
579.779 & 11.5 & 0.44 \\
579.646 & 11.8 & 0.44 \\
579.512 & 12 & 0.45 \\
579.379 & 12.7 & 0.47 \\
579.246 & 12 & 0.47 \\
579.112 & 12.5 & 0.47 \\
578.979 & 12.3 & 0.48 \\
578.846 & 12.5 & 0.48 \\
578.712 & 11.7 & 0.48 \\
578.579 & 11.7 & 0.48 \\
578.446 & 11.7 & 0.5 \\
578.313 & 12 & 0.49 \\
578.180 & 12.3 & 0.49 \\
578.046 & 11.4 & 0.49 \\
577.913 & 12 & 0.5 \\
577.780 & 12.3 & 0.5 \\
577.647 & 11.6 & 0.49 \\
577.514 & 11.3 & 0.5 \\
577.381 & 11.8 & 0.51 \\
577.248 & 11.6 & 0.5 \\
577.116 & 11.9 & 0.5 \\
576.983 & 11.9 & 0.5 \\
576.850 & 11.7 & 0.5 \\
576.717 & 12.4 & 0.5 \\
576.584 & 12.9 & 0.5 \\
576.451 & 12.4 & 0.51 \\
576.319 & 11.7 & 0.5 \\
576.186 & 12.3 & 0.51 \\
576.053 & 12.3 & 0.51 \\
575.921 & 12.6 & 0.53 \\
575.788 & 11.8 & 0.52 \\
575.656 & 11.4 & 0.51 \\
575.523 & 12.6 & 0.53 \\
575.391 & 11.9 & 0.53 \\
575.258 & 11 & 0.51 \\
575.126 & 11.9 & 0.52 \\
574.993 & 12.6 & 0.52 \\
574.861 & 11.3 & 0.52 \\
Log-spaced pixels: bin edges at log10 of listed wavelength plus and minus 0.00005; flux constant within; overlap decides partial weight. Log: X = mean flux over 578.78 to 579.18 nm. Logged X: 12.4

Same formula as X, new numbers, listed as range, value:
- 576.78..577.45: 11.8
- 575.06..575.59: 11.8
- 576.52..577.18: 12.1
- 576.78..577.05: 11.8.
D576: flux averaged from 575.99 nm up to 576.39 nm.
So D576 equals 12.1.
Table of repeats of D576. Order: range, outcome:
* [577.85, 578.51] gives 11.9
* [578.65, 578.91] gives 12.1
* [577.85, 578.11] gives 11.7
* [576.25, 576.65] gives 12.3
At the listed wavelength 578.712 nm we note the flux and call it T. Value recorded 11.7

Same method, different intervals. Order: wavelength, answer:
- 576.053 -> 12.3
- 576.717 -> 12.4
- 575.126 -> 11.9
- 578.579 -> 11.7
